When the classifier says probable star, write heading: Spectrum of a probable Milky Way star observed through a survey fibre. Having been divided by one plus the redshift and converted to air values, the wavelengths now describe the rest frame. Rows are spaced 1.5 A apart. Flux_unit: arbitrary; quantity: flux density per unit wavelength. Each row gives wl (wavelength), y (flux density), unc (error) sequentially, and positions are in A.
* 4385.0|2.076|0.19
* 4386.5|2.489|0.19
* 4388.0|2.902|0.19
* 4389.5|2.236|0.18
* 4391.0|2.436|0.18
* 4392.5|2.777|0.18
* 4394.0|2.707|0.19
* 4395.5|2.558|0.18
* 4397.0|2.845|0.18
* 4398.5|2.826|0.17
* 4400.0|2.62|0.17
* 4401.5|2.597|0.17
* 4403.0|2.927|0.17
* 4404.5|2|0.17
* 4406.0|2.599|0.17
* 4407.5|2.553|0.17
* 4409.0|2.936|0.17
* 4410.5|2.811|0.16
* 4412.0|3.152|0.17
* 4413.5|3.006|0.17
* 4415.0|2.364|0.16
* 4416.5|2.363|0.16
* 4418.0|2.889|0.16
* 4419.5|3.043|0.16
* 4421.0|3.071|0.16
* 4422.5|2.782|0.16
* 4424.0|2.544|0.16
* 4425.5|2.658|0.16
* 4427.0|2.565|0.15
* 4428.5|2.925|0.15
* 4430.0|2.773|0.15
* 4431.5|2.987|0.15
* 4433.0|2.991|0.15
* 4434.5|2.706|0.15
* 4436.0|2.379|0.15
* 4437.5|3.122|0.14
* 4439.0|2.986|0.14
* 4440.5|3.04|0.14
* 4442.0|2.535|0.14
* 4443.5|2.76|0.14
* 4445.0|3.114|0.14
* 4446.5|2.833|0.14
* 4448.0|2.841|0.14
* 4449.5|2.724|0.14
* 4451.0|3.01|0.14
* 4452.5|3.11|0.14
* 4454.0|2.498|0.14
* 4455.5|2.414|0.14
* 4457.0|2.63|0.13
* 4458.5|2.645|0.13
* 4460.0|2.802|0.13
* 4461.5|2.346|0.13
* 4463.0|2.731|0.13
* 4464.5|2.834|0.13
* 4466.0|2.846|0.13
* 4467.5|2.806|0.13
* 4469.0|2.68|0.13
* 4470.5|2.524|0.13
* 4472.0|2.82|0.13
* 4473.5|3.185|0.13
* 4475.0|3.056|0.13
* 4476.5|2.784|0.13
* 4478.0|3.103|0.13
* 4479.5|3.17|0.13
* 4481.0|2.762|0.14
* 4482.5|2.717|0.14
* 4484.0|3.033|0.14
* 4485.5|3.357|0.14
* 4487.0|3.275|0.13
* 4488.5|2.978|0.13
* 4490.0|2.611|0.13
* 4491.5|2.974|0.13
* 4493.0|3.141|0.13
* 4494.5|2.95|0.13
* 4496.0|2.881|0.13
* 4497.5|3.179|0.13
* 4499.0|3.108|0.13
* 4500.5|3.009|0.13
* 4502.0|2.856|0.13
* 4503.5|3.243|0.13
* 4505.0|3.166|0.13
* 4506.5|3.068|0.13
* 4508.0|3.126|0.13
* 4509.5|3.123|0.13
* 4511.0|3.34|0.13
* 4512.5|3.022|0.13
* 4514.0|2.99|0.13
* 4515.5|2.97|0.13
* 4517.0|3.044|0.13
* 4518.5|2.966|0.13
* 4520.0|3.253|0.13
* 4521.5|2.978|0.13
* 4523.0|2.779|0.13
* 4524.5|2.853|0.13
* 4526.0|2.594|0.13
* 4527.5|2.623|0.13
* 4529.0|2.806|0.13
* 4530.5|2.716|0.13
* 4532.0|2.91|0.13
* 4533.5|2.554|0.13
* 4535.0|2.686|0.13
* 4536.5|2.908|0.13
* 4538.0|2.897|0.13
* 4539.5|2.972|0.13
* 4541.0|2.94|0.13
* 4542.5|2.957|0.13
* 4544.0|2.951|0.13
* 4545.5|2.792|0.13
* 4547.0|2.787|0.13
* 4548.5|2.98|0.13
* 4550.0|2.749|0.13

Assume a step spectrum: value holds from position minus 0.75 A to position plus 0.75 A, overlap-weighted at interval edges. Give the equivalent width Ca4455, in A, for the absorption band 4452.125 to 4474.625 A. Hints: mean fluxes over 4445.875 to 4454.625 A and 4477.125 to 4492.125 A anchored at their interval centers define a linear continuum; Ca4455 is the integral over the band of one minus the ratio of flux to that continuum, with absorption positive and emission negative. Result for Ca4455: 1.4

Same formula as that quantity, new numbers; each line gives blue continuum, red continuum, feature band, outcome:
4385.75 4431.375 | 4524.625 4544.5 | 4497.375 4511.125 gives -1.6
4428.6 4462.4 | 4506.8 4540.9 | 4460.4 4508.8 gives -1.6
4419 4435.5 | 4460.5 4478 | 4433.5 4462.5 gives 0.4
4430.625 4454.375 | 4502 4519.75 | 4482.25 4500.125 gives 0.0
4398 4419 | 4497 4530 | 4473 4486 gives -0.5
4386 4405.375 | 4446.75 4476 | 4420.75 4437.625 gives -0.5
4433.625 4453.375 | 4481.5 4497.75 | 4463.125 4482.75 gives 0.5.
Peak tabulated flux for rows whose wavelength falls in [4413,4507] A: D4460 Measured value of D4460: 3.357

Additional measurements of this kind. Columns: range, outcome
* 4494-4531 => 3.34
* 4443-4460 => 3.114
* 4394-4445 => 3.152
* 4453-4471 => 2.846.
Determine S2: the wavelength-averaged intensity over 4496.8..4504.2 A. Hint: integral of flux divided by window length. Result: 3.08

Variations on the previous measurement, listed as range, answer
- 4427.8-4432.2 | 2.89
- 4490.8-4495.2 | 3.02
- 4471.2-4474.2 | 2.99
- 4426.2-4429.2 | 2.74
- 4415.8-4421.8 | 2.84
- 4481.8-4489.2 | 3.08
